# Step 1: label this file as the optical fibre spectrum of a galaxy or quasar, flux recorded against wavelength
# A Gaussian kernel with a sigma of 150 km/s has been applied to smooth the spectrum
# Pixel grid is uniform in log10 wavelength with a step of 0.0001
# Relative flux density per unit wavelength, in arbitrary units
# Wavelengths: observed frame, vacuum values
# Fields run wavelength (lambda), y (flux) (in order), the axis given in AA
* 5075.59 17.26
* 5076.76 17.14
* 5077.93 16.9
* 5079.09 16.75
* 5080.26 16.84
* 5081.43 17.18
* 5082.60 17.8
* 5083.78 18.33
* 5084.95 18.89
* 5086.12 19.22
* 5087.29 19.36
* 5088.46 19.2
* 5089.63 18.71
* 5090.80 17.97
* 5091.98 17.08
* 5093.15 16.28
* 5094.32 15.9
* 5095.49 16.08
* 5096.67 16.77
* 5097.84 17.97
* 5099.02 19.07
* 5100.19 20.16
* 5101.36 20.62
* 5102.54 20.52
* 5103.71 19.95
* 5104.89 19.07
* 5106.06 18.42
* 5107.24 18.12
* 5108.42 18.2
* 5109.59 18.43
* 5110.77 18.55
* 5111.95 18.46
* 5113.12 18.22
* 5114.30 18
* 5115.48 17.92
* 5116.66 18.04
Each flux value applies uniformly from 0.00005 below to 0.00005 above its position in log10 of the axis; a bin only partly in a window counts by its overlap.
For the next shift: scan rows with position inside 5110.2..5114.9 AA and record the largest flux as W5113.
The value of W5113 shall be 18.55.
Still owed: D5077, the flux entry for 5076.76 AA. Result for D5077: 17.14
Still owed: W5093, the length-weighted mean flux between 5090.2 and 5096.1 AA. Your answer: 16.7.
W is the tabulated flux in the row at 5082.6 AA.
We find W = 17.8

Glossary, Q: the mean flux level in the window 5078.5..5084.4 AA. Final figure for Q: 17.4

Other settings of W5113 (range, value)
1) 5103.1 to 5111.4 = 19.95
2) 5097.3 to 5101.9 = 20.62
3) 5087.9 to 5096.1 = 19.2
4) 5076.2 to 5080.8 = 17.14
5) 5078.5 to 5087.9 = 19.36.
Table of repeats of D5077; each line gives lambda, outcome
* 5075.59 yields 17.26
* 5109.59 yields 18.43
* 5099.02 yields 19.07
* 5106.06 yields 18.42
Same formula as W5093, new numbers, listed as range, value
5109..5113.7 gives 18.4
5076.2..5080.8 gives 16.9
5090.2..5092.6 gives 17.5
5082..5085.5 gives 18.3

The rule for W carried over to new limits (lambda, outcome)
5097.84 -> 17.97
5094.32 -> 15.9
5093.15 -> 16.28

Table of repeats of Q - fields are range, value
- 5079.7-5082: 17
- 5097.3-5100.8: 19.1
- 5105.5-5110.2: 18.3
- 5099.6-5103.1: 20.5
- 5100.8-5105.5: 20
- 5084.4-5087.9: 19.2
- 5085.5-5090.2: 19.1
